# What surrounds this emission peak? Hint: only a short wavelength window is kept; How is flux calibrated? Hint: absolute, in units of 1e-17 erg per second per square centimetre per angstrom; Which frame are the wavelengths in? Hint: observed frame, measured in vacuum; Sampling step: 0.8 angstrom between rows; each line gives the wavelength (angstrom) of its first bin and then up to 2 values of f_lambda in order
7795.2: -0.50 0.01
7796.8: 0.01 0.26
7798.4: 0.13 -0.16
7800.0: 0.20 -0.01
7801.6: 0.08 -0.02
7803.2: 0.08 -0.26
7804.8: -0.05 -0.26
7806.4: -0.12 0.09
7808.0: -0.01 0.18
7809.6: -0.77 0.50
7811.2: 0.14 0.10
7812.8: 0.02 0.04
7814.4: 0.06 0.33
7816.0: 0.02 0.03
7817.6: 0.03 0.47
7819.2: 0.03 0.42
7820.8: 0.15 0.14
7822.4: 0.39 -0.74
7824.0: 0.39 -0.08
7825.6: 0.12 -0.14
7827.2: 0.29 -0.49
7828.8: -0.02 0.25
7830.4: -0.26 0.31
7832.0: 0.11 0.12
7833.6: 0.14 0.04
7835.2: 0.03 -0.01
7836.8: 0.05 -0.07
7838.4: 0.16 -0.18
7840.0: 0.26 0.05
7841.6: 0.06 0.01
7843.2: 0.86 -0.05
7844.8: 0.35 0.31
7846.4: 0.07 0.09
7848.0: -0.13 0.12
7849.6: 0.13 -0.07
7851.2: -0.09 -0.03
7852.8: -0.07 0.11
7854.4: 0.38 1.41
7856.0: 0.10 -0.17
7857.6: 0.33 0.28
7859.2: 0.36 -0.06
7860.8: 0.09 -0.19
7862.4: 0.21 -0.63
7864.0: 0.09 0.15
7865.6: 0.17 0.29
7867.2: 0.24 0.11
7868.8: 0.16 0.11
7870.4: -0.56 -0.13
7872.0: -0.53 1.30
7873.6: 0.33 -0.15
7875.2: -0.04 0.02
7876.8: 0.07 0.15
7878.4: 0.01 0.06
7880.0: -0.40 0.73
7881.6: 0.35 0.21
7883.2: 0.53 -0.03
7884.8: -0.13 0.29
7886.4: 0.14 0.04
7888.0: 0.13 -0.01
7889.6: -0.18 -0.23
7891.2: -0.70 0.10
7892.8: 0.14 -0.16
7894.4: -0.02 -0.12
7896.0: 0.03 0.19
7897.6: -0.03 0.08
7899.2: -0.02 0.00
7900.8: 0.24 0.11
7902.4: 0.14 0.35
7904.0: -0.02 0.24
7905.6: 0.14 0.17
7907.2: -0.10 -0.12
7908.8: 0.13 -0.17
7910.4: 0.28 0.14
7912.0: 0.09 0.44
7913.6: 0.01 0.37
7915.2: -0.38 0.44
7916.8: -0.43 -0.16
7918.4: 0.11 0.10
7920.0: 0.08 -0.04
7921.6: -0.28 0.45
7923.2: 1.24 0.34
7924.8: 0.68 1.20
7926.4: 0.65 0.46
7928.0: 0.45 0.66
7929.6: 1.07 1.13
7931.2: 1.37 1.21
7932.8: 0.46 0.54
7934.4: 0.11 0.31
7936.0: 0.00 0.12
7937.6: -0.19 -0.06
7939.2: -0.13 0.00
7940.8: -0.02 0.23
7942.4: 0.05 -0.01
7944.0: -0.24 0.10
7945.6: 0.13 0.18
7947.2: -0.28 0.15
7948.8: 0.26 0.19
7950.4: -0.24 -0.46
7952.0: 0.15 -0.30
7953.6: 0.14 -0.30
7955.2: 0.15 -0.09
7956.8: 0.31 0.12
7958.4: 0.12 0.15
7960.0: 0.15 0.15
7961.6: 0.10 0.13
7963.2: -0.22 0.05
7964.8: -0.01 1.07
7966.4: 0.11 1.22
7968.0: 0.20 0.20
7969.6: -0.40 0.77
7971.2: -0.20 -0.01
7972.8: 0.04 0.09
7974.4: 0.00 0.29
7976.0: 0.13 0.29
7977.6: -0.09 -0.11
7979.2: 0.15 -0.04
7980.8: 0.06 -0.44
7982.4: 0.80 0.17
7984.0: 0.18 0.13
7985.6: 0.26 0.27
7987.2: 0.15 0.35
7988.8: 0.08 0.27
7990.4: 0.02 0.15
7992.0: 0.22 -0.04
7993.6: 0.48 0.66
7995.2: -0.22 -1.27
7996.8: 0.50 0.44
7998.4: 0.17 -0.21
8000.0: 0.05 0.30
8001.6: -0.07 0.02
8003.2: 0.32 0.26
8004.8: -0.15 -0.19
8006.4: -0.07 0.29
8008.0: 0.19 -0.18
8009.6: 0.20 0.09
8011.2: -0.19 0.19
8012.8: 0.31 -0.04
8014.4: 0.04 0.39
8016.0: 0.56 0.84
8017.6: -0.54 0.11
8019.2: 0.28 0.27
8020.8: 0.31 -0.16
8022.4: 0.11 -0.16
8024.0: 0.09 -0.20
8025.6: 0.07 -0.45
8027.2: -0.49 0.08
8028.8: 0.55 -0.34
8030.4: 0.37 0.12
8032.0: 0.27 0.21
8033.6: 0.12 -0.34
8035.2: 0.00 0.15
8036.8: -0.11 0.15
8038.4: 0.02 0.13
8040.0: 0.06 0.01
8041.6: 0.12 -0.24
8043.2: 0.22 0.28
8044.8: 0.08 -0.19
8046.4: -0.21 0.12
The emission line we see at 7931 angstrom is [O II]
